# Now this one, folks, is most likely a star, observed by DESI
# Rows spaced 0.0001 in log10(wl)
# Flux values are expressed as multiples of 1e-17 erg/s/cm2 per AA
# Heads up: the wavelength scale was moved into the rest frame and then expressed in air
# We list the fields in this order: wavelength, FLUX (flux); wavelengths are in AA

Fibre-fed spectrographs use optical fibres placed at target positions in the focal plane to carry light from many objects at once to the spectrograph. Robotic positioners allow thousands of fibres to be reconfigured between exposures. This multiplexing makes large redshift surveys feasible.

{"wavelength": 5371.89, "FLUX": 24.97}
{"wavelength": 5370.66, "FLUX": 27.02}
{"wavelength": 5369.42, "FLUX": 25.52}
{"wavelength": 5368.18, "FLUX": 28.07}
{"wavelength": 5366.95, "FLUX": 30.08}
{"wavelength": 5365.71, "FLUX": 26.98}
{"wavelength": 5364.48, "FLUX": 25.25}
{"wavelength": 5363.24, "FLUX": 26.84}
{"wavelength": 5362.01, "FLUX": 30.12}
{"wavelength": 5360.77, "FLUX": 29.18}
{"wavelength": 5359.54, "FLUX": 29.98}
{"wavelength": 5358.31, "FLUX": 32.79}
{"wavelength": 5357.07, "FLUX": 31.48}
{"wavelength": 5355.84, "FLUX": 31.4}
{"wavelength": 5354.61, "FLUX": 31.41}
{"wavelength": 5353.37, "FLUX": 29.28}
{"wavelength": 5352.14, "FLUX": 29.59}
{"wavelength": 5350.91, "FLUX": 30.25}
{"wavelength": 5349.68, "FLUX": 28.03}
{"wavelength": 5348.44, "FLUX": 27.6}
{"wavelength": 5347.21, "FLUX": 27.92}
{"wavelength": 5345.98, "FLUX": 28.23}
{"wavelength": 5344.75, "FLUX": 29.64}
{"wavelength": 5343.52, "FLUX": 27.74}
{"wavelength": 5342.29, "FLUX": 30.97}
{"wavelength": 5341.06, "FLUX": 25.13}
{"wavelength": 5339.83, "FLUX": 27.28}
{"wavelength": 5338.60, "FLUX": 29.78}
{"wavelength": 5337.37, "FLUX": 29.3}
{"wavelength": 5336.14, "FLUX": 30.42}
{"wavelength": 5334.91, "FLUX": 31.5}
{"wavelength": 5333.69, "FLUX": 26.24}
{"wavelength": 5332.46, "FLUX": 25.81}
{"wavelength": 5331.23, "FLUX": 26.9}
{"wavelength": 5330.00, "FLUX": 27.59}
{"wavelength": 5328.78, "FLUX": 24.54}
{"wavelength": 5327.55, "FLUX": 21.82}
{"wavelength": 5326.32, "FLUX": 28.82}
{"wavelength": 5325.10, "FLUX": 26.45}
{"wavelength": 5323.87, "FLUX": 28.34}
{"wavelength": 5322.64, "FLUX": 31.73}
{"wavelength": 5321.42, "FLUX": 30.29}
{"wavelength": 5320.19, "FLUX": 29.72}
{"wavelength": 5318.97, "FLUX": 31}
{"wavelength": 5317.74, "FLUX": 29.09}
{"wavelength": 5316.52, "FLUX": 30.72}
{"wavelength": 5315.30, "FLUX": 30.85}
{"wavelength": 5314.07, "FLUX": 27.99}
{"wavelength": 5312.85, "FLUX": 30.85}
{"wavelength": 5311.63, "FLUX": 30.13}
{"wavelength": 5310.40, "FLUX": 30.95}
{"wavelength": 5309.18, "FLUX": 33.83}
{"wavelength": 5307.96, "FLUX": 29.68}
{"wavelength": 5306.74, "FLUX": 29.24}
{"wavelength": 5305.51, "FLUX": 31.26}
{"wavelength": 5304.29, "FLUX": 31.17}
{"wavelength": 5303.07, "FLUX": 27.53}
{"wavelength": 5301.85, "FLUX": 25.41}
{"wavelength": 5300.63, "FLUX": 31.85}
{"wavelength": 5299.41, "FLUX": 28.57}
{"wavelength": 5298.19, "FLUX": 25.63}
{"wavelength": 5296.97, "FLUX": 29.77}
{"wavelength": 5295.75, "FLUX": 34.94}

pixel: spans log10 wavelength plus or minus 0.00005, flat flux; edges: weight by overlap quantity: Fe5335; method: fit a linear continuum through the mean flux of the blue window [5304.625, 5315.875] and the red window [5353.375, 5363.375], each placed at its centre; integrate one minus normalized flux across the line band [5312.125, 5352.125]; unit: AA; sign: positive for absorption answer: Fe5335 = 2.6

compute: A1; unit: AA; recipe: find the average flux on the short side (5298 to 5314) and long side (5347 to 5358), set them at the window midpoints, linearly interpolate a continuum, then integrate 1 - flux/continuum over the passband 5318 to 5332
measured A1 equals 0.9 AA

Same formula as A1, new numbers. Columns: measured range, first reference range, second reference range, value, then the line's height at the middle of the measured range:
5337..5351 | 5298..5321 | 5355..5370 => 0.4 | 29.3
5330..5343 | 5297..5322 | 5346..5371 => 0.5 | 29.3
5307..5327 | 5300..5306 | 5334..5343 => -0.5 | 29.3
